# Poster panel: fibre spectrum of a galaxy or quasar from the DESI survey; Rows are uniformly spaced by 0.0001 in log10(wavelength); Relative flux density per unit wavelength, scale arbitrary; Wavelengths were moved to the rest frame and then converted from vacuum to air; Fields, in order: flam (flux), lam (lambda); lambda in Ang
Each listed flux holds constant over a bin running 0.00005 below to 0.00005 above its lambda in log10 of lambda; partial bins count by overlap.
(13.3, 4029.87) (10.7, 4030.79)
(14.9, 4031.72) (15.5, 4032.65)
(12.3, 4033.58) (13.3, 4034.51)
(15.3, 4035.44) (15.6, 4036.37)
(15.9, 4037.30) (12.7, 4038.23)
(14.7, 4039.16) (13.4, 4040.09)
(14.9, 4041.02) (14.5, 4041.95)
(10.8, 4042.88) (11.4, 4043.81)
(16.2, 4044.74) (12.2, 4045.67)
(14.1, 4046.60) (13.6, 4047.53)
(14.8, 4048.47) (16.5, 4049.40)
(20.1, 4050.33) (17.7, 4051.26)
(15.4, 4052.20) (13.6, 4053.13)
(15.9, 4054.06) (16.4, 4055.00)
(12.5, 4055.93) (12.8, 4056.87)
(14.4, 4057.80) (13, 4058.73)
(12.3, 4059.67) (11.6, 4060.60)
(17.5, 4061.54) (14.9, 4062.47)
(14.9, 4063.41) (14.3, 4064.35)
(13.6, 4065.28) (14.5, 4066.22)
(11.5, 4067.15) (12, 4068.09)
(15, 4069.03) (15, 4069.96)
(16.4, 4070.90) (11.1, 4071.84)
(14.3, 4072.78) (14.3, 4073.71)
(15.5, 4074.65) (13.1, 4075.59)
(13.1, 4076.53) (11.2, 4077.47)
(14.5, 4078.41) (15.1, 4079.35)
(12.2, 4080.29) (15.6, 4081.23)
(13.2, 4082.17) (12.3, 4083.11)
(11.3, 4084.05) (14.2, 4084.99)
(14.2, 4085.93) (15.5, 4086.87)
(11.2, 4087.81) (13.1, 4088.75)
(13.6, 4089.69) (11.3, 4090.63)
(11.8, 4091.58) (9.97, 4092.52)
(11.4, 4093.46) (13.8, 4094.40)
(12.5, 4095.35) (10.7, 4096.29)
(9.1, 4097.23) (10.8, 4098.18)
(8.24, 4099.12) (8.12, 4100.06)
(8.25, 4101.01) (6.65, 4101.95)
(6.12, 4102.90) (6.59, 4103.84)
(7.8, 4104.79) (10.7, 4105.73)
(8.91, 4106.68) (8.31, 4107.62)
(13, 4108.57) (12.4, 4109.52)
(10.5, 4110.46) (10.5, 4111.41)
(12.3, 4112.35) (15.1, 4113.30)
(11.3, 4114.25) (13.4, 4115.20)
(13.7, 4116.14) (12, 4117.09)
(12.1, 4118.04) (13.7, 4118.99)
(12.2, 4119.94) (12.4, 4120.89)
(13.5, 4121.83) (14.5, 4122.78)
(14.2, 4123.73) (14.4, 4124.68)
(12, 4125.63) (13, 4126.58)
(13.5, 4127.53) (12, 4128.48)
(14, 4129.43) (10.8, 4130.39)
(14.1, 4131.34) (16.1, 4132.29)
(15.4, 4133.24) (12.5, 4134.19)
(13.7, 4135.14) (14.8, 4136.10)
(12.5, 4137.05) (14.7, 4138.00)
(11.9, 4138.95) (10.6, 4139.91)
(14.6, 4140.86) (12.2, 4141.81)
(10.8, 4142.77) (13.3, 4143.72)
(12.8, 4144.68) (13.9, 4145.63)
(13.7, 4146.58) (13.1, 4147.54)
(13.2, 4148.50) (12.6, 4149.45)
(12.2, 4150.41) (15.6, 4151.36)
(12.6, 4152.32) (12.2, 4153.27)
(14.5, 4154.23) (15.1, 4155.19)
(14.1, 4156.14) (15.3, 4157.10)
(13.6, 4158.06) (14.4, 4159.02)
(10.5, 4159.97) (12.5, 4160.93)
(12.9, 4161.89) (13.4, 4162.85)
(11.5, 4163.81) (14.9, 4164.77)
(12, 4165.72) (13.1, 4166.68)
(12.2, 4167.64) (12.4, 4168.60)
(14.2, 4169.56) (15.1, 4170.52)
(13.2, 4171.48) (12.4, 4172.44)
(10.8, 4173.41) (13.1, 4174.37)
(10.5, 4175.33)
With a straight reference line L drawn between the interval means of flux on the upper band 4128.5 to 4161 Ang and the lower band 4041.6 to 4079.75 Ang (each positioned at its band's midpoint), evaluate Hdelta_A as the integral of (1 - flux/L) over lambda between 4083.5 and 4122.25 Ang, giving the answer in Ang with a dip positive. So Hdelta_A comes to 7.0 Ang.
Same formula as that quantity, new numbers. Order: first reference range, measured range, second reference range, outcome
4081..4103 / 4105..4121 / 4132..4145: 0.54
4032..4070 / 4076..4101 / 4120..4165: 3.13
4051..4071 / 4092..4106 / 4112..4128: 4.32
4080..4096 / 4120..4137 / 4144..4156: -0.38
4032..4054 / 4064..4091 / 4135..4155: 1.07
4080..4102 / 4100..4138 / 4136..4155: 1.38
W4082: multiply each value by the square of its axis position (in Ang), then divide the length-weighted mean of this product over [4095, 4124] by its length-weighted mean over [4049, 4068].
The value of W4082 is 0.77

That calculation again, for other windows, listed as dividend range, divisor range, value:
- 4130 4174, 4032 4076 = 0.97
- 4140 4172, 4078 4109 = 1.22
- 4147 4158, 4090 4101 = 1.32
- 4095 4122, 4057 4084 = 0.79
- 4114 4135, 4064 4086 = 1.00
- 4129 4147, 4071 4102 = 1.11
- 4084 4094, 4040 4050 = 0.92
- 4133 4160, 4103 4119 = 1.22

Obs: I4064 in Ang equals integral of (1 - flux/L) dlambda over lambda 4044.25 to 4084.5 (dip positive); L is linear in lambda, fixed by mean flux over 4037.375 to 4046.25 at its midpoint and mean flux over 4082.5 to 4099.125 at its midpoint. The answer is -4.1 Ang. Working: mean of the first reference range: 13.6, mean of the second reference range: 12.1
